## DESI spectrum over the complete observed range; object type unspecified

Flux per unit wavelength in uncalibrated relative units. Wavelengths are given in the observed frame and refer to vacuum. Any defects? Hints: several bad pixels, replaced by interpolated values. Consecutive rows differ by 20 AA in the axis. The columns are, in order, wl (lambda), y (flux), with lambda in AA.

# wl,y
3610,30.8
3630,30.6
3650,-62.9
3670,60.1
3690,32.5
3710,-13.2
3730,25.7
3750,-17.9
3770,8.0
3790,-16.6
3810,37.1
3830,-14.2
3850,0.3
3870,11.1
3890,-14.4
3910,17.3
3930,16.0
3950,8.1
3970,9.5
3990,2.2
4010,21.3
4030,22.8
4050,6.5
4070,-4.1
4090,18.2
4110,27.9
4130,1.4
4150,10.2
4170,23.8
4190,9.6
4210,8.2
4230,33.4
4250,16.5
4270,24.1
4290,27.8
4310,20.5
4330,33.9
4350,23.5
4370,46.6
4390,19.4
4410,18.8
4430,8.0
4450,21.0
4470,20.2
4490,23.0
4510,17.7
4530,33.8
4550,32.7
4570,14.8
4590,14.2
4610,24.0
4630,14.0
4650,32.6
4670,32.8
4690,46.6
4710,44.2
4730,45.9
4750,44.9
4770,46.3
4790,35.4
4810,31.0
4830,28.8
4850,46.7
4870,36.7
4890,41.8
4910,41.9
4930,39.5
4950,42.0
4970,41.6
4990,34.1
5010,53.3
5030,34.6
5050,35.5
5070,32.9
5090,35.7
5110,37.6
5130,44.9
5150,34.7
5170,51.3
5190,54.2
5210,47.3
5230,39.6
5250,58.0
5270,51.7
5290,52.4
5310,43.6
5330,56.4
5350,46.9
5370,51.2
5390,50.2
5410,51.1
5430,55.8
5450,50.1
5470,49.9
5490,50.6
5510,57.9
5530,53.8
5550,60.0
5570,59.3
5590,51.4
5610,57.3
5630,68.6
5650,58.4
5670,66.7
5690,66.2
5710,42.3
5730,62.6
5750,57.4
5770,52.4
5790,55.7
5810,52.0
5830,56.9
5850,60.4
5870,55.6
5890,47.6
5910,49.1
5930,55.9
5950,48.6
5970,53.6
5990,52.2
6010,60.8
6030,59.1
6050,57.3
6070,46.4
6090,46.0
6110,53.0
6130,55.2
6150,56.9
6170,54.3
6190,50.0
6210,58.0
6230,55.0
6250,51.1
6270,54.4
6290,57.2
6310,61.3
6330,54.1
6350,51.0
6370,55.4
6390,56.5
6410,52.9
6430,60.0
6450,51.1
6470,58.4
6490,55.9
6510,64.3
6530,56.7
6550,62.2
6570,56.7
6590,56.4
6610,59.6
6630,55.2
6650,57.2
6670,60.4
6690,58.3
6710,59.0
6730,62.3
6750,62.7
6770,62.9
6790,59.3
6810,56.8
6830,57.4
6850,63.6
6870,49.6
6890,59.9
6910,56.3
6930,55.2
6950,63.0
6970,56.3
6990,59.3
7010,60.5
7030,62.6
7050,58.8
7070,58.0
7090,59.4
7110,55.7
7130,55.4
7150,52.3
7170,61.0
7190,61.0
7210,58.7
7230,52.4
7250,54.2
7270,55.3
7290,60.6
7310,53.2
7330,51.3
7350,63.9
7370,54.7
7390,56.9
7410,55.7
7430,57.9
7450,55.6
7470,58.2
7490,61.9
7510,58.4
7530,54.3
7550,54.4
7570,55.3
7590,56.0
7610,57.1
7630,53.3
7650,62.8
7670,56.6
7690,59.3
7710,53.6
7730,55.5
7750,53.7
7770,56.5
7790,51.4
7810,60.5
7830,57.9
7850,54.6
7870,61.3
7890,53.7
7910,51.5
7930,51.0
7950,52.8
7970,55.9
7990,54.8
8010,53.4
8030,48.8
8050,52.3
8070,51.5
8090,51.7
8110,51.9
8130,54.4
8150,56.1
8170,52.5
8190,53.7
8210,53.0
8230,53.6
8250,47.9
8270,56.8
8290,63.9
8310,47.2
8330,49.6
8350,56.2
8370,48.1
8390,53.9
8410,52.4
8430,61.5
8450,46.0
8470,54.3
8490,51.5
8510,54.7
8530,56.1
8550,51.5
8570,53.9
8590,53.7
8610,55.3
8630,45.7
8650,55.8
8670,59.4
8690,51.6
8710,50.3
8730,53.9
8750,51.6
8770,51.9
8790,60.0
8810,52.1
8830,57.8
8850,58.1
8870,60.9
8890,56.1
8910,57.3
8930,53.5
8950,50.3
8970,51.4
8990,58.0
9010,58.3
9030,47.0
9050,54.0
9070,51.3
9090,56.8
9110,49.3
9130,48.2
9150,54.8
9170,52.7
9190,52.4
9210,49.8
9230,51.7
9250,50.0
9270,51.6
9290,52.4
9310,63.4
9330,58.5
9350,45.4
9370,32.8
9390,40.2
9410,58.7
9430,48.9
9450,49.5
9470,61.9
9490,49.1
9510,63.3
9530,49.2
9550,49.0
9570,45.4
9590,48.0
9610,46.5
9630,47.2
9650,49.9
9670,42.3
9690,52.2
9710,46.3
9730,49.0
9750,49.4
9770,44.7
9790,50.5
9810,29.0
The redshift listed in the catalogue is 0.17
